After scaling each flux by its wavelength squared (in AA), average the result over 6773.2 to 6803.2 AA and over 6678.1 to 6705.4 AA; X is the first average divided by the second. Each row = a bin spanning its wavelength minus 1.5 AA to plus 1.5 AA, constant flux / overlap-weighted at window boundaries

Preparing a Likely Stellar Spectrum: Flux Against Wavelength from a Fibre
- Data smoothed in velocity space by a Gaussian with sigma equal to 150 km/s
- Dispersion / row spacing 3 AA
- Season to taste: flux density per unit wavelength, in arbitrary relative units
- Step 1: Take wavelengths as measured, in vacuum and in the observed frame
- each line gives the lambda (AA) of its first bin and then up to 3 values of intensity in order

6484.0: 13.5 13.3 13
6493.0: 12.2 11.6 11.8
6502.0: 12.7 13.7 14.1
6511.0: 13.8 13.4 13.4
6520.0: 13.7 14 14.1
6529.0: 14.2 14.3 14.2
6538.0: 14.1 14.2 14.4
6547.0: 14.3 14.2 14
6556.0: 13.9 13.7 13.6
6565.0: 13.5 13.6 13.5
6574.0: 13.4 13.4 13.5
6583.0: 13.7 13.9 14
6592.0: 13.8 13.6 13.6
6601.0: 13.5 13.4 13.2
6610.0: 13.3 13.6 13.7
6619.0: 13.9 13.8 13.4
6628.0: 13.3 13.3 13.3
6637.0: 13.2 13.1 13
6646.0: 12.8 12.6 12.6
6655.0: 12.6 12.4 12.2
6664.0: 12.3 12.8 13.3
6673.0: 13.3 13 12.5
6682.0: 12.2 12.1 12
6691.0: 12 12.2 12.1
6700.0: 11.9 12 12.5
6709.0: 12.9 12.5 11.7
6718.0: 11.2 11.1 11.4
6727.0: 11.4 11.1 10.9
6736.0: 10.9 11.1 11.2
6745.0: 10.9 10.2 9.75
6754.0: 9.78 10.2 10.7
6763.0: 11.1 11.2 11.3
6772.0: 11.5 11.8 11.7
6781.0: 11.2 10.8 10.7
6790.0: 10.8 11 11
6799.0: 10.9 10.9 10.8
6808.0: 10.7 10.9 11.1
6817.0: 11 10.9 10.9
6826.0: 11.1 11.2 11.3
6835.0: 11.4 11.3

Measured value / 0.9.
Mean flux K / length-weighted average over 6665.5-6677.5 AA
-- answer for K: 13.1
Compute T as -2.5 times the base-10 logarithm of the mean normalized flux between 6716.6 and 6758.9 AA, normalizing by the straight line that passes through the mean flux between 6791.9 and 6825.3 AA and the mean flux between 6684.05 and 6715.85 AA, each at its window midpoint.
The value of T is 0.092 mag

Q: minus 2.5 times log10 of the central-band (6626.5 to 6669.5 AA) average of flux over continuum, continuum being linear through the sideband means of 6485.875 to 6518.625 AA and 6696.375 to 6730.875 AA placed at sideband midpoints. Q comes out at -0.056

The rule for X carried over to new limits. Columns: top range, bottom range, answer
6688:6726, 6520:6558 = 0.89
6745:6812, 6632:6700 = 0.89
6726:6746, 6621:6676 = 0.88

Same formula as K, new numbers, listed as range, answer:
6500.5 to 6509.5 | 13.5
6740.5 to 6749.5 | 10.8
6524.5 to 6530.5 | 14.1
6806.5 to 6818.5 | 10.9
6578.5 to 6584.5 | 13.6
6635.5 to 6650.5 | 12.9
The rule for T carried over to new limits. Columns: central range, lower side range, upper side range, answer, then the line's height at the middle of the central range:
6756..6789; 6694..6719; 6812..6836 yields 0.04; 11.5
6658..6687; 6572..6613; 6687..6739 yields -0.02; 12.3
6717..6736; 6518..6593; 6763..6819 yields 0.06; 11.8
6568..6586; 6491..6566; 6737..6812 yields -0.04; 13.1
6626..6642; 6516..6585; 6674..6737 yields -0.04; 12.8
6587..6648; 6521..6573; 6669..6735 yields -0.03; 13.1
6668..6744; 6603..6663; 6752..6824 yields 0.02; 12.1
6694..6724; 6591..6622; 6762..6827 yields 0.02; 12.2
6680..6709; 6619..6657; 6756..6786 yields 0.01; 12.3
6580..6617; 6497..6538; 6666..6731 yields -0.05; 13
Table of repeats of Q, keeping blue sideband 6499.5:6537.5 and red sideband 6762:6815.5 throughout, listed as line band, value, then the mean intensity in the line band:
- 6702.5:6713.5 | -0.06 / 12.5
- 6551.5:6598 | -0.04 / 13.7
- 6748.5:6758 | 0.15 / 9.93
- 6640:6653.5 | -0.03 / 12.8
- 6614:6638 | -0.07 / 13.5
